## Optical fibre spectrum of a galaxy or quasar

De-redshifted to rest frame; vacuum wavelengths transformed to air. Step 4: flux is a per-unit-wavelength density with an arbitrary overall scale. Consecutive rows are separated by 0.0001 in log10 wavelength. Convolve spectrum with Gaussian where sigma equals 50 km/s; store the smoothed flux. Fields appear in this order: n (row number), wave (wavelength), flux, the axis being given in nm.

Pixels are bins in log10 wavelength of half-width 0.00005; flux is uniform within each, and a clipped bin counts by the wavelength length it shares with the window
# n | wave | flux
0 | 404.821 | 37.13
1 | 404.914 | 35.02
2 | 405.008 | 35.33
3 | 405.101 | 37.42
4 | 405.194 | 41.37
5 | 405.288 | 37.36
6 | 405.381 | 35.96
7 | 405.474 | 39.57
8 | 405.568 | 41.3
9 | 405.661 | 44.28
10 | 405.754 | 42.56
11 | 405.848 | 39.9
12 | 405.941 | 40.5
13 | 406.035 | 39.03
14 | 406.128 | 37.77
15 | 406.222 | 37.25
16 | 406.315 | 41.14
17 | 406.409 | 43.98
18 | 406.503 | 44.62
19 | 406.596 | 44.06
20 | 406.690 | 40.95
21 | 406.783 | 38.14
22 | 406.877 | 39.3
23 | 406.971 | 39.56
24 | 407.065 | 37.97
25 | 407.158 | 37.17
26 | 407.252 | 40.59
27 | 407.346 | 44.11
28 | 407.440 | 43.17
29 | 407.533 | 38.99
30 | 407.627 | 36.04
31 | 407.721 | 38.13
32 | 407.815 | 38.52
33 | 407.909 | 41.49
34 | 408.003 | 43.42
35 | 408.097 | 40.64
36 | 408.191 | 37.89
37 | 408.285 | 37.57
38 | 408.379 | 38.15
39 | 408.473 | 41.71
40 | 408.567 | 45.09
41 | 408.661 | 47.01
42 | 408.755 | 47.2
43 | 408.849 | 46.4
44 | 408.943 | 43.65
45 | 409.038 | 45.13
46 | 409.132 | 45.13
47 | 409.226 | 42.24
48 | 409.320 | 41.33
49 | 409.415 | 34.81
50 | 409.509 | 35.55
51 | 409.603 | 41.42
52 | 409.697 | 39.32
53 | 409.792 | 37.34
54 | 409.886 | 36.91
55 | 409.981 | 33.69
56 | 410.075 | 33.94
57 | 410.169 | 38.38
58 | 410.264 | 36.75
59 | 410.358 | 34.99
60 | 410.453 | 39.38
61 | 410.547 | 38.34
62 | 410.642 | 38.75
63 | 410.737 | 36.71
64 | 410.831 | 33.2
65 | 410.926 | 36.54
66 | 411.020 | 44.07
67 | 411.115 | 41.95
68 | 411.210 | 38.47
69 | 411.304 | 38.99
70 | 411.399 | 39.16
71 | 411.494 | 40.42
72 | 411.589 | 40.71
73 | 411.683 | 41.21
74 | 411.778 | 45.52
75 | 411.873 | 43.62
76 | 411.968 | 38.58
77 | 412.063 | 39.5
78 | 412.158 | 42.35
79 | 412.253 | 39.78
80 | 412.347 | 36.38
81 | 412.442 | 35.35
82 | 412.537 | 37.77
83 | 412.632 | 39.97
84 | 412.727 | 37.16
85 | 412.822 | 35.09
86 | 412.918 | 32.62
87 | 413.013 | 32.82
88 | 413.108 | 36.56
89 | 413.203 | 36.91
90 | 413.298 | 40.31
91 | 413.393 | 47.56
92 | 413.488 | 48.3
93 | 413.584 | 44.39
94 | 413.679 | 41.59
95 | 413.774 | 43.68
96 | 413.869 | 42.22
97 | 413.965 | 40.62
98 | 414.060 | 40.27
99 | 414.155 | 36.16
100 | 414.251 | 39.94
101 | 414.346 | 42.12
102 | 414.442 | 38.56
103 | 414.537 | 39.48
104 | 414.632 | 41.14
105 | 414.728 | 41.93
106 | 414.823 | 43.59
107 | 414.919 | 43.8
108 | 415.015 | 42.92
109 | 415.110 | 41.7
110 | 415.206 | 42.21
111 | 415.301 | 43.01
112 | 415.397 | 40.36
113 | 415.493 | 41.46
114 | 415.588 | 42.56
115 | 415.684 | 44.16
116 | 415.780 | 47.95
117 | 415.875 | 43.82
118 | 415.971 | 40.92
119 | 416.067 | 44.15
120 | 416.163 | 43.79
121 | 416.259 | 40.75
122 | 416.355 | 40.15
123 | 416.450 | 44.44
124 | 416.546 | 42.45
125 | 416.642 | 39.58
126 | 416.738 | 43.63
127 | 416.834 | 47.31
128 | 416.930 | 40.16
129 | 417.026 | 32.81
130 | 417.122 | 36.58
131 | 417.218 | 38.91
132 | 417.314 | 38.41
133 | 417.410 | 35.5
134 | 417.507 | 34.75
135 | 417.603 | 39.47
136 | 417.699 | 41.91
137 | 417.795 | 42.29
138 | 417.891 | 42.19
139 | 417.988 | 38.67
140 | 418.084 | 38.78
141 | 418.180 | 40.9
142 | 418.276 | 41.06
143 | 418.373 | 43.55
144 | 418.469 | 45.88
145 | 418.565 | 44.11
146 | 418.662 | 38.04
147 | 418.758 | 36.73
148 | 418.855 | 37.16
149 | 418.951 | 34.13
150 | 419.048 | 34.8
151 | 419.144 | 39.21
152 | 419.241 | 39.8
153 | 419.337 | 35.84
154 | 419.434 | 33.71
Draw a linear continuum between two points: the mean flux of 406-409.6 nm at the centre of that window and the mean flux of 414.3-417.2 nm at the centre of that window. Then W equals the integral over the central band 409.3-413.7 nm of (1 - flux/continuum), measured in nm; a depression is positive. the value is 0.276 nm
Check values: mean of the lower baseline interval 40.9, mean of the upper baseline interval 41.9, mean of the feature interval 38.8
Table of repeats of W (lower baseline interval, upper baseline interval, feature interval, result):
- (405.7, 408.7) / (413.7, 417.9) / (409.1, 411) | 0.14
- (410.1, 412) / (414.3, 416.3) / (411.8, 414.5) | 0.07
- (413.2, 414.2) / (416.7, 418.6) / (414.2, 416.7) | -0.05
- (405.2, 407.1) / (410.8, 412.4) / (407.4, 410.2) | -0.01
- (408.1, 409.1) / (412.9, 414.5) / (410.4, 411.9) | 0.07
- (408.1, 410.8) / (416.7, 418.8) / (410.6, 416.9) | -0.14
